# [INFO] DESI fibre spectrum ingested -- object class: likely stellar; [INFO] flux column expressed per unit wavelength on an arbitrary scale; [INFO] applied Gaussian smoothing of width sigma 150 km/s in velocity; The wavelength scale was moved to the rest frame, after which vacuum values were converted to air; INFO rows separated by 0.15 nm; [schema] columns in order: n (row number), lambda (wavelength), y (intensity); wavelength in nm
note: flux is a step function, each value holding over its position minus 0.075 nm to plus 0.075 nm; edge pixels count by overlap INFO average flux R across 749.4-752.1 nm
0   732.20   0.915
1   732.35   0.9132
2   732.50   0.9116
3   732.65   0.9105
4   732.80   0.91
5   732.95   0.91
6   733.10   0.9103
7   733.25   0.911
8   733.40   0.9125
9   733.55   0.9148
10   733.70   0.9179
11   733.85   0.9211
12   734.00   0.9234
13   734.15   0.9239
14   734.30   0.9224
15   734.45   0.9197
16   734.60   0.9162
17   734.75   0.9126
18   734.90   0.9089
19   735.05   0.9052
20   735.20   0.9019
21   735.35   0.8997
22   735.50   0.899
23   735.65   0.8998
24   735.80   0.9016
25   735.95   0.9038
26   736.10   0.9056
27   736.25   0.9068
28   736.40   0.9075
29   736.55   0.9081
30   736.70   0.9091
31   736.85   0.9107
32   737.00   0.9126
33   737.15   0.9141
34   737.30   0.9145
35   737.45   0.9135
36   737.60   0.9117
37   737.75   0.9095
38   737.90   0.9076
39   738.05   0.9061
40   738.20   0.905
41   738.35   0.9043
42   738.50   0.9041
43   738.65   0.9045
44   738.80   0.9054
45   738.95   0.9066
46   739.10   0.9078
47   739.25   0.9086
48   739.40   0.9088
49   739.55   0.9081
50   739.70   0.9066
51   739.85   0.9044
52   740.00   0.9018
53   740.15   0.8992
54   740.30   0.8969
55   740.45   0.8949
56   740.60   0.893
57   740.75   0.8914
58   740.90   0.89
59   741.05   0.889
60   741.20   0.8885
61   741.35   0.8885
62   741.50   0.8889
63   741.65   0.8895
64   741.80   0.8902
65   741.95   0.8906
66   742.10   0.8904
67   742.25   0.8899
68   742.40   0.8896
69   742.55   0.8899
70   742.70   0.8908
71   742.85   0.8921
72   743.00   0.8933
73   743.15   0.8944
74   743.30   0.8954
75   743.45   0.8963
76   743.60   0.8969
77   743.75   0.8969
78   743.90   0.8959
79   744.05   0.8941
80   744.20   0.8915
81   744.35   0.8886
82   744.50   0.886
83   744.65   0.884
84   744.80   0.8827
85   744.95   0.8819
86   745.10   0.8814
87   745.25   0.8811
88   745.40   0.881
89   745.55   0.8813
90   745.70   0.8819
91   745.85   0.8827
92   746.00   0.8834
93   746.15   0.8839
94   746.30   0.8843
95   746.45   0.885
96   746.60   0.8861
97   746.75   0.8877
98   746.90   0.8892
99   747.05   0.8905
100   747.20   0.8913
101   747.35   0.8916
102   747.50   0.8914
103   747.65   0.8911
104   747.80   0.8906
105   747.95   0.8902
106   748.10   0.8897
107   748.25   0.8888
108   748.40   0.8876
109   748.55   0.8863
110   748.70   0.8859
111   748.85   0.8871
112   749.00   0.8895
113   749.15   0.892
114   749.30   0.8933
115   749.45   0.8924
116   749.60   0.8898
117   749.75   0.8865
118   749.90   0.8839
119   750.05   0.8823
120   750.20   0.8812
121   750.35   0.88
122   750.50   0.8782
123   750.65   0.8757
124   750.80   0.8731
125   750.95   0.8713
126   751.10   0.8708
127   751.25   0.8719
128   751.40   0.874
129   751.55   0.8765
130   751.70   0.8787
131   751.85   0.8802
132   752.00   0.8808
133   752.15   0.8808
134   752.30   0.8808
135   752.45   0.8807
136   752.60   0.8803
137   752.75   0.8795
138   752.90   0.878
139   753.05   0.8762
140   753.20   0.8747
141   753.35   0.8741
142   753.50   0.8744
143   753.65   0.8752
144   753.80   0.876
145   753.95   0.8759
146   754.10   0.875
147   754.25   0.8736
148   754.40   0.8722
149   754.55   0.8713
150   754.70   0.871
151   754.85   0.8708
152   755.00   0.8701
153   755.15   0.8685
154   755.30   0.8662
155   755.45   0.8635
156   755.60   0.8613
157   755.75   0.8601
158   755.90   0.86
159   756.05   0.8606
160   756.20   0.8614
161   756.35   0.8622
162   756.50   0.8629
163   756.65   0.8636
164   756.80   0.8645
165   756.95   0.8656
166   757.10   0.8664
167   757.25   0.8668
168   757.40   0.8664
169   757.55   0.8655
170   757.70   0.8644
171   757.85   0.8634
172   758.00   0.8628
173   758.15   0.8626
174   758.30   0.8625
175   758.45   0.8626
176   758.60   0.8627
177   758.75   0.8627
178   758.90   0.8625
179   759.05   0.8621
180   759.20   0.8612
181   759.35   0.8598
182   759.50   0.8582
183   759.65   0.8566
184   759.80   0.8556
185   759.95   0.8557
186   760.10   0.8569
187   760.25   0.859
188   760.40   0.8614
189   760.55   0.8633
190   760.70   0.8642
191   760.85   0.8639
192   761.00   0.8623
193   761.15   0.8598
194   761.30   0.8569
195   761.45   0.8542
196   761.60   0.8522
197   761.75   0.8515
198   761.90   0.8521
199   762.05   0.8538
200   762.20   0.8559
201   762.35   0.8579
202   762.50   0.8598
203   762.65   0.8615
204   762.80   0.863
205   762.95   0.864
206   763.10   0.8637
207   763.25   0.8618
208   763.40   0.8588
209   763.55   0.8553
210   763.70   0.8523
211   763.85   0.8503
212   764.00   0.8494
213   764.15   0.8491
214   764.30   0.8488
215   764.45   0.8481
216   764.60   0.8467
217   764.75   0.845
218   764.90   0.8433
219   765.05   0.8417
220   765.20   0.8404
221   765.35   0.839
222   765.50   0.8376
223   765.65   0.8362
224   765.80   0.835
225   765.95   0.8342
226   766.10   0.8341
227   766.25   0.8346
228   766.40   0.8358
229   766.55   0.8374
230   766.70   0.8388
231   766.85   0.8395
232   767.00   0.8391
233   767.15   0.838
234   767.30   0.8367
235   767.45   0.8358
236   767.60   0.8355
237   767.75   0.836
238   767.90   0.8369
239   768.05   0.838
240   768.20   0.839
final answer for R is 0.879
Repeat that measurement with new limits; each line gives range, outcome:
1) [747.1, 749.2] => 0.889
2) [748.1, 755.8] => 0.878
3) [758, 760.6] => 0.86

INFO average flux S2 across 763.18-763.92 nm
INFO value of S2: 0.856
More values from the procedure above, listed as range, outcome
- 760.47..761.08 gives 0.863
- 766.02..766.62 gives 0.835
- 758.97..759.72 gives 0.86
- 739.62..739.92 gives 0.906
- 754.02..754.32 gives 0.874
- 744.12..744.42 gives 0.89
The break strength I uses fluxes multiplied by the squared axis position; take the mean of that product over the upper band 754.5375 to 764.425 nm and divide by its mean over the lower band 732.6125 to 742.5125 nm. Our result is 1.01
